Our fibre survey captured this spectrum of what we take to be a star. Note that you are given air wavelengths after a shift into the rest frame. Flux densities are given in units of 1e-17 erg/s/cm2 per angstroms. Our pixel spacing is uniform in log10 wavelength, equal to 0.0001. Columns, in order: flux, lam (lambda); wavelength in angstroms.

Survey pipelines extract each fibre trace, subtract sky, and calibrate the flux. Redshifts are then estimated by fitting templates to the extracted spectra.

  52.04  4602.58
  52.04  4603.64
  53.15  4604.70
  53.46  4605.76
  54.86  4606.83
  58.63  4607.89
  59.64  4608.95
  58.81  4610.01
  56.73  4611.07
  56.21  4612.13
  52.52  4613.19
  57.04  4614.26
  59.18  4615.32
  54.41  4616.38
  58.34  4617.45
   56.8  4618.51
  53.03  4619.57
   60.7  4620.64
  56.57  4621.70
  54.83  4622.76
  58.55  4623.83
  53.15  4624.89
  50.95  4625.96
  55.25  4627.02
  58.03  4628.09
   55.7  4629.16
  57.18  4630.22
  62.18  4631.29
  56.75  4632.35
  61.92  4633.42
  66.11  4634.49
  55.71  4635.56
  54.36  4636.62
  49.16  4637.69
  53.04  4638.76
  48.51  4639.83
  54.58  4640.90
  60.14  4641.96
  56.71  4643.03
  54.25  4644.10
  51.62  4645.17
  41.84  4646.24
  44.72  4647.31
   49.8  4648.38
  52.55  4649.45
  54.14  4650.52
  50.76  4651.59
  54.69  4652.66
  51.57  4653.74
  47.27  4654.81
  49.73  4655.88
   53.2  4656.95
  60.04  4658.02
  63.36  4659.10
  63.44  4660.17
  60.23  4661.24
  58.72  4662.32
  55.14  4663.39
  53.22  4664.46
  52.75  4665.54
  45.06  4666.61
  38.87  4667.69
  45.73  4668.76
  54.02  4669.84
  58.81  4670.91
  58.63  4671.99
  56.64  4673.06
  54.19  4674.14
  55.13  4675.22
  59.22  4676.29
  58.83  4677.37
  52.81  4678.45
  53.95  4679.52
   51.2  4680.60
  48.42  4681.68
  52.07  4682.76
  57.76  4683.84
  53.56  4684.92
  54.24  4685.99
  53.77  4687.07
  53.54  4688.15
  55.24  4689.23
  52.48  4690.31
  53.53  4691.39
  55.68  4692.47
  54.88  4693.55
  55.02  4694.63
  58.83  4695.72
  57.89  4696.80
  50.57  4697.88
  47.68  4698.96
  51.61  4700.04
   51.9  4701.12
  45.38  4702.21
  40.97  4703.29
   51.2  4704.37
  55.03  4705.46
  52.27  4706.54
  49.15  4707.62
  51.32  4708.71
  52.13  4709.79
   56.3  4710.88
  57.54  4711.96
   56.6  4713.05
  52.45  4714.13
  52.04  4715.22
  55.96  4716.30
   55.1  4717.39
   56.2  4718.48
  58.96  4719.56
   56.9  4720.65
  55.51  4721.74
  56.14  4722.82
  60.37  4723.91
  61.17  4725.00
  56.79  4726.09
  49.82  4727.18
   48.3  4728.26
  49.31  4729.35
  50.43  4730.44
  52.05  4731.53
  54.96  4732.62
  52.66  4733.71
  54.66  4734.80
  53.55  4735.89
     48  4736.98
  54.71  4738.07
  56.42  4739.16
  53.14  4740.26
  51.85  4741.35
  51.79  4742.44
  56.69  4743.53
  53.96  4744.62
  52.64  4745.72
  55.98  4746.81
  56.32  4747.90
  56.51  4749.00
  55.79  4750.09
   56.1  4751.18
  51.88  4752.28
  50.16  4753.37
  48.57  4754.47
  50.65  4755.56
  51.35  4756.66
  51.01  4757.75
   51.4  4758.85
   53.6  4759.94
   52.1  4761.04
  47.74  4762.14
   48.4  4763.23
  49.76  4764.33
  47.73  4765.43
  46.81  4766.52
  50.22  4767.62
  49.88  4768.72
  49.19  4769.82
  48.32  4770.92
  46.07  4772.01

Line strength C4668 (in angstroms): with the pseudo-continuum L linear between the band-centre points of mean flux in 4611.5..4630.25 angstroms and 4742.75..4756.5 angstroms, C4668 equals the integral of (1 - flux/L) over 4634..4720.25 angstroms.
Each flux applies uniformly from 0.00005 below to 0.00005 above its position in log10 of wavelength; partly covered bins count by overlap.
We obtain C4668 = 2.3 angstroms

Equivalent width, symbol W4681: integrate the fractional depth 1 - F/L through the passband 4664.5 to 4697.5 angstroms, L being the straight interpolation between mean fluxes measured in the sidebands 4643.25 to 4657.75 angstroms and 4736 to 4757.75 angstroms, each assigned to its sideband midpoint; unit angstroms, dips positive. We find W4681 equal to -1.4 angstroms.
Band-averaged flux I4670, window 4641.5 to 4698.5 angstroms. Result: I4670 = 53.8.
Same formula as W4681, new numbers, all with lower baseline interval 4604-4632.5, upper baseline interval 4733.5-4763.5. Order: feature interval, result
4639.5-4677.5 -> 1.2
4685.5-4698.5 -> -0.1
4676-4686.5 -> 0.1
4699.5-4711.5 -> 0.7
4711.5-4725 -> -0.7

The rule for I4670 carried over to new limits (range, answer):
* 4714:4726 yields 56.6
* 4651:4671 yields 53.4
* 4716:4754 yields 54.3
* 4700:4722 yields 53.1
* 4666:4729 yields 53.5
